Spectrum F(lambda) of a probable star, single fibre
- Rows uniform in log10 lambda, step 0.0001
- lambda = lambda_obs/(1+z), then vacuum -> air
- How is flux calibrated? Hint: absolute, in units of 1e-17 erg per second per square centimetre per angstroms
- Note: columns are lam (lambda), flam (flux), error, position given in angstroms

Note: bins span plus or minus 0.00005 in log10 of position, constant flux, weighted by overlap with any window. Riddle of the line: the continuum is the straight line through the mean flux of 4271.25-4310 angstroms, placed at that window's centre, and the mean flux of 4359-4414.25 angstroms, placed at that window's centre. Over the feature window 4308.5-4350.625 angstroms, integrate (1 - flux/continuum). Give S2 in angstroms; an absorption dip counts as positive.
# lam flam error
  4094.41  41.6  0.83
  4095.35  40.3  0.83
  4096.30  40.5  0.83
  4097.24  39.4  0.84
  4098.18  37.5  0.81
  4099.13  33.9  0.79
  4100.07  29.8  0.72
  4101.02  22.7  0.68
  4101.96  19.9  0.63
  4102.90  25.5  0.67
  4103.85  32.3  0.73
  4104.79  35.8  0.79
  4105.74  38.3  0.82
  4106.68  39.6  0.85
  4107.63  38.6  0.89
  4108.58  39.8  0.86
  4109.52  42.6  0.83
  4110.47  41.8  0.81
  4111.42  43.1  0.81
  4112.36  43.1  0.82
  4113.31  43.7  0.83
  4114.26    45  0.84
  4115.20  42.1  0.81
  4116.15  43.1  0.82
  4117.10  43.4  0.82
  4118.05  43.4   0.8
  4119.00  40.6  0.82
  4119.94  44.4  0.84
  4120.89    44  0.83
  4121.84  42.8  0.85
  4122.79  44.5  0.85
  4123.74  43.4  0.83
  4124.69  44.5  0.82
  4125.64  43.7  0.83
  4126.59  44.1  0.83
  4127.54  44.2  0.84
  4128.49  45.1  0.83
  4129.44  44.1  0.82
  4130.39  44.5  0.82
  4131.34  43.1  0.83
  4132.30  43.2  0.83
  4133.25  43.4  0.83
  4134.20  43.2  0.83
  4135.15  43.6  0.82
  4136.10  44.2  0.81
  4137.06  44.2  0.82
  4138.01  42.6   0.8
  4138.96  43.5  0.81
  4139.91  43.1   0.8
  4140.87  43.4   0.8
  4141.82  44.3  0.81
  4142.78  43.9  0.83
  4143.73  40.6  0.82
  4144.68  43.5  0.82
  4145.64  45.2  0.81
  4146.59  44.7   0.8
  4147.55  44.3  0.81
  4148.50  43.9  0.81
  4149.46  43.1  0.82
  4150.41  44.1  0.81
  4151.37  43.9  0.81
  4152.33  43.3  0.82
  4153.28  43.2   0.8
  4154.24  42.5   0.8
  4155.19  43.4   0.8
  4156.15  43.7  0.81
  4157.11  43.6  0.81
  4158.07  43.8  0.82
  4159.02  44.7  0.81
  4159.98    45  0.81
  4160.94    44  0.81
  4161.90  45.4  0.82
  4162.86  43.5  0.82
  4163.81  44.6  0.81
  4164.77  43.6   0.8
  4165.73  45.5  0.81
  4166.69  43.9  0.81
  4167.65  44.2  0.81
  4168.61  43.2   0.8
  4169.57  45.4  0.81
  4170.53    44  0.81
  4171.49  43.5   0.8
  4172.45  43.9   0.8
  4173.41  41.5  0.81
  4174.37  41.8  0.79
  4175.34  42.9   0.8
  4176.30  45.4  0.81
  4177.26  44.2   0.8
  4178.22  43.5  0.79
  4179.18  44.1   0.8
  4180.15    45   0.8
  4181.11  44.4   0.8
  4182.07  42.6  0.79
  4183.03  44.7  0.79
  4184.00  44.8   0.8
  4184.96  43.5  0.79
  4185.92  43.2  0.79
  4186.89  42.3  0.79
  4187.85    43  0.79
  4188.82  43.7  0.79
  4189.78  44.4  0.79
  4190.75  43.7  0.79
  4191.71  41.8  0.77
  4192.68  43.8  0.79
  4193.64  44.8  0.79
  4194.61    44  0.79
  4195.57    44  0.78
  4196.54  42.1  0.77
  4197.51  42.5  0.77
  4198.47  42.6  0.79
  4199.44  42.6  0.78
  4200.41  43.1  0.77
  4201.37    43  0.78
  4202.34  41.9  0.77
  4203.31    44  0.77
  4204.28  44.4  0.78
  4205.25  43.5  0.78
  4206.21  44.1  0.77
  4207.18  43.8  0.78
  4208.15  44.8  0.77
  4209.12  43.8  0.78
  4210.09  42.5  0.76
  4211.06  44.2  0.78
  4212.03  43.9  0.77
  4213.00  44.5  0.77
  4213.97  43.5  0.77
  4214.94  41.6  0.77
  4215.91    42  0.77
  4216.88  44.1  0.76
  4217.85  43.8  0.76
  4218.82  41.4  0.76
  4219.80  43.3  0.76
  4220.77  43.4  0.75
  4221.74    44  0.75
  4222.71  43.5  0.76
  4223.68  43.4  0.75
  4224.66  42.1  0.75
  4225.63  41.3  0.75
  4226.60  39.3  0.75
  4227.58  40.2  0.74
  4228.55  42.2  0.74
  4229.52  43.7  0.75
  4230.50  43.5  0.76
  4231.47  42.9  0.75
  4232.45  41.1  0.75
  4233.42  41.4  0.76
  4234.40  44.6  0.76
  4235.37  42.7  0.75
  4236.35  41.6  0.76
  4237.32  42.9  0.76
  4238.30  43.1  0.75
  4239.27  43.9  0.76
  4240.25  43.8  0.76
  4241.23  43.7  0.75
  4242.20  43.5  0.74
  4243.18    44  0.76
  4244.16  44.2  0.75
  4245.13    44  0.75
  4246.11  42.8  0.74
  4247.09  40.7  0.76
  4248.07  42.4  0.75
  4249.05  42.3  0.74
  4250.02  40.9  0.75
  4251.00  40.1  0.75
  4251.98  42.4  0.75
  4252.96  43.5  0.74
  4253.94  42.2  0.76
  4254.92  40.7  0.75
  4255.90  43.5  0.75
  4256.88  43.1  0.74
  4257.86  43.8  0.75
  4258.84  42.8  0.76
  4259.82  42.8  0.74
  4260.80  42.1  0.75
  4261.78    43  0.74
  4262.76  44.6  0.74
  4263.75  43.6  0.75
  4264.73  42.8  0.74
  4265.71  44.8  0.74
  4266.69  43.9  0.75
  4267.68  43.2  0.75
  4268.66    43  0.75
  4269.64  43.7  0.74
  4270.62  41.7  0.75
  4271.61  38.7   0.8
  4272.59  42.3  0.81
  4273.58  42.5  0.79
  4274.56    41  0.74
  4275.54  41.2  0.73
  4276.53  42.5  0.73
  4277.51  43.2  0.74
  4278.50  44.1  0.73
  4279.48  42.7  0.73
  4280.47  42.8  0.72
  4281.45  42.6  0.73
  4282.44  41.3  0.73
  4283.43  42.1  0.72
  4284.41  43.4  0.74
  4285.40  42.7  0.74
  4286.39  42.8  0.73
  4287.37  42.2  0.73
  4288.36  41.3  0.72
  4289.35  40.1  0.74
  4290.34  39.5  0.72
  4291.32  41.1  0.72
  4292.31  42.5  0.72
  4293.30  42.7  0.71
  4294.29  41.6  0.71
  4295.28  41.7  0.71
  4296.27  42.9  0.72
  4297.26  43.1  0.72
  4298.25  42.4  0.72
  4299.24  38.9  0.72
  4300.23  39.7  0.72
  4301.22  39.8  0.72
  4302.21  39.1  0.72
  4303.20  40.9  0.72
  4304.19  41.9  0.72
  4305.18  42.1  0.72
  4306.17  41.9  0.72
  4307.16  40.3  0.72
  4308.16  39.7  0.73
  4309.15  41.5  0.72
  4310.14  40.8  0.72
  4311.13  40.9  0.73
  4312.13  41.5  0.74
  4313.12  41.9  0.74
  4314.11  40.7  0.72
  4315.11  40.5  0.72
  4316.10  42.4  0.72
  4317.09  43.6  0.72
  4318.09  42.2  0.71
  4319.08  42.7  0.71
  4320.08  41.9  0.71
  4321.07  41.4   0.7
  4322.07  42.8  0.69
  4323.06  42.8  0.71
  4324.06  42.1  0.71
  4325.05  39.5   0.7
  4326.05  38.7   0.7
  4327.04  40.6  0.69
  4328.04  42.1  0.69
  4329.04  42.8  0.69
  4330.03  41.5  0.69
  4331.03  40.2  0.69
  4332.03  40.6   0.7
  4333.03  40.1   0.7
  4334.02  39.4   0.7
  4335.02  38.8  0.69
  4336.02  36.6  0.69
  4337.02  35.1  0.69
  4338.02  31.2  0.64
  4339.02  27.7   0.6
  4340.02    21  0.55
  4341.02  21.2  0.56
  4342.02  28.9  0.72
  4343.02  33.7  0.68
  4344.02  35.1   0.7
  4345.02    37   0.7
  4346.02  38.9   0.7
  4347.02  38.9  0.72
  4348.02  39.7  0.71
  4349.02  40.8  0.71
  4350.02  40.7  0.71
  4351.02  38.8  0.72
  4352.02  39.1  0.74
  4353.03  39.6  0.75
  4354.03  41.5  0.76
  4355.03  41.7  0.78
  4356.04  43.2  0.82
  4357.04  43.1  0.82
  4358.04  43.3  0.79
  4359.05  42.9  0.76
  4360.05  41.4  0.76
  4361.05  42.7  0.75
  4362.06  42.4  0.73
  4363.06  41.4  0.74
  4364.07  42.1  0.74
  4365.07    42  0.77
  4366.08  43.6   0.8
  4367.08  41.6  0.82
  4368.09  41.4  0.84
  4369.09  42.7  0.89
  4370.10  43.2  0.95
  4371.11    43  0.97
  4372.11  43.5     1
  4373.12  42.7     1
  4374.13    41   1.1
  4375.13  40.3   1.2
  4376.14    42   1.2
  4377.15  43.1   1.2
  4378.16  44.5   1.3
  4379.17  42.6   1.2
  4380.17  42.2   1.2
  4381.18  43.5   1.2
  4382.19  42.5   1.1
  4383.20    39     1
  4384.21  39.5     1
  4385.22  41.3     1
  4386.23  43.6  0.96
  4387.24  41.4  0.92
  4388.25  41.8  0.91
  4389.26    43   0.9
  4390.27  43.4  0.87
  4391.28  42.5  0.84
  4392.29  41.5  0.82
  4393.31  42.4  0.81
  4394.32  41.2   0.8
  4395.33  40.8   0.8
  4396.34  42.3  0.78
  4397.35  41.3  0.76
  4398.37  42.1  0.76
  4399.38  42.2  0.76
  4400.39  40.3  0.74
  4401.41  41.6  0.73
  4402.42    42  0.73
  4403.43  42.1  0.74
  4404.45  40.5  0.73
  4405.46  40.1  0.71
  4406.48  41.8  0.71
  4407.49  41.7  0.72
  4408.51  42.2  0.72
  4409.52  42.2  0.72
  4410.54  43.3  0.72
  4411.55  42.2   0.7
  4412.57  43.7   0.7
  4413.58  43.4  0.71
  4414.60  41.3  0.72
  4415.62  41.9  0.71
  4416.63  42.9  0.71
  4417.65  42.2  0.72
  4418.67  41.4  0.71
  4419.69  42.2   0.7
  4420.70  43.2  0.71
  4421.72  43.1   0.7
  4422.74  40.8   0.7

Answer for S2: 3.24 angstroms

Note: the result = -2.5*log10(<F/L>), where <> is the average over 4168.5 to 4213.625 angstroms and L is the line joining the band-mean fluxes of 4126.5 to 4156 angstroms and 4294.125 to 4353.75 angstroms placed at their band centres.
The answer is -0.03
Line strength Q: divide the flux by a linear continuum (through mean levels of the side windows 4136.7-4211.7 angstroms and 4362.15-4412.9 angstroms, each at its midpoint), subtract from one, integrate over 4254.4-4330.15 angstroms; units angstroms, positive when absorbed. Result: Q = 1.5 angstroms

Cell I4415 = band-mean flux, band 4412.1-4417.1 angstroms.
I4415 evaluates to 42.7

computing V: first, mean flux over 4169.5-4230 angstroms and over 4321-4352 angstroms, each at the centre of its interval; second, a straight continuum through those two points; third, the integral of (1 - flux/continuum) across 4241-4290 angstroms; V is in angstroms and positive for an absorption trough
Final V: -2.6 angstroms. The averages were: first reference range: 43.3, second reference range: 37.3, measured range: 42.6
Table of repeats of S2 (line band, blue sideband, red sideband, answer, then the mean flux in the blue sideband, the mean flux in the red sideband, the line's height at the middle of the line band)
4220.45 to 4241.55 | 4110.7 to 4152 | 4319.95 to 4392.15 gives -0.3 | 43.6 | 40.1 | 42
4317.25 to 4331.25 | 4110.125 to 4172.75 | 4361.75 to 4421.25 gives 0.3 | 43.7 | 42.1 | 42.5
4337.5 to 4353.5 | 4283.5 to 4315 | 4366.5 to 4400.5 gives 2.8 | 41.3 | 42.1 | 41.7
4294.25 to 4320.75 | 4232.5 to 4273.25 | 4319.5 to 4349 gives -1.5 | 42.8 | 37.3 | 39.1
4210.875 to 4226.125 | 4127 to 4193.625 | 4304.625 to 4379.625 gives -0.2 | 43.8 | 40.1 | 42.6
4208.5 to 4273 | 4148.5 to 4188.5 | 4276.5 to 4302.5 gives -0.3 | 43.8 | 41.8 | 42.6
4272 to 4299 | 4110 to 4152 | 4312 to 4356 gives -1.6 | 43.6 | 38.6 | 39.8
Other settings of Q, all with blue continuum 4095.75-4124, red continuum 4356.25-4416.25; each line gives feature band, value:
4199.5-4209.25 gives -0.89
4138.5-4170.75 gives -3.73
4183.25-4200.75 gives -1.57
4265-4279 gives -0.62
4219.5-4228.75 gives -0.48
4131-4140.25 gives -1.02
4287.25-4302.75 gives -0.04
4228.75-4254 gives -1.50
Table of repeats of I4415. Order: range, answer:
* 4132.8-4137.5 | 43.7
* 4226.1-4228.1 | 39.8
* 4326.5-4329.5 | 41.8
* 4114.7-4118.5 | 43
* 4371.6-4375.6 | 42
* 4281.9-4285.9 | 42.3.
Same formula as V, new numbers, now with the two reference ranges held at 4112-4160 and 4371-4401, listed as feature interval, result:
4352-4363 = 0.0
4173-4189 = -0.1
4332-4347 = 3.1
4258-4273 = 0.0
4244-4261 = 0.2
